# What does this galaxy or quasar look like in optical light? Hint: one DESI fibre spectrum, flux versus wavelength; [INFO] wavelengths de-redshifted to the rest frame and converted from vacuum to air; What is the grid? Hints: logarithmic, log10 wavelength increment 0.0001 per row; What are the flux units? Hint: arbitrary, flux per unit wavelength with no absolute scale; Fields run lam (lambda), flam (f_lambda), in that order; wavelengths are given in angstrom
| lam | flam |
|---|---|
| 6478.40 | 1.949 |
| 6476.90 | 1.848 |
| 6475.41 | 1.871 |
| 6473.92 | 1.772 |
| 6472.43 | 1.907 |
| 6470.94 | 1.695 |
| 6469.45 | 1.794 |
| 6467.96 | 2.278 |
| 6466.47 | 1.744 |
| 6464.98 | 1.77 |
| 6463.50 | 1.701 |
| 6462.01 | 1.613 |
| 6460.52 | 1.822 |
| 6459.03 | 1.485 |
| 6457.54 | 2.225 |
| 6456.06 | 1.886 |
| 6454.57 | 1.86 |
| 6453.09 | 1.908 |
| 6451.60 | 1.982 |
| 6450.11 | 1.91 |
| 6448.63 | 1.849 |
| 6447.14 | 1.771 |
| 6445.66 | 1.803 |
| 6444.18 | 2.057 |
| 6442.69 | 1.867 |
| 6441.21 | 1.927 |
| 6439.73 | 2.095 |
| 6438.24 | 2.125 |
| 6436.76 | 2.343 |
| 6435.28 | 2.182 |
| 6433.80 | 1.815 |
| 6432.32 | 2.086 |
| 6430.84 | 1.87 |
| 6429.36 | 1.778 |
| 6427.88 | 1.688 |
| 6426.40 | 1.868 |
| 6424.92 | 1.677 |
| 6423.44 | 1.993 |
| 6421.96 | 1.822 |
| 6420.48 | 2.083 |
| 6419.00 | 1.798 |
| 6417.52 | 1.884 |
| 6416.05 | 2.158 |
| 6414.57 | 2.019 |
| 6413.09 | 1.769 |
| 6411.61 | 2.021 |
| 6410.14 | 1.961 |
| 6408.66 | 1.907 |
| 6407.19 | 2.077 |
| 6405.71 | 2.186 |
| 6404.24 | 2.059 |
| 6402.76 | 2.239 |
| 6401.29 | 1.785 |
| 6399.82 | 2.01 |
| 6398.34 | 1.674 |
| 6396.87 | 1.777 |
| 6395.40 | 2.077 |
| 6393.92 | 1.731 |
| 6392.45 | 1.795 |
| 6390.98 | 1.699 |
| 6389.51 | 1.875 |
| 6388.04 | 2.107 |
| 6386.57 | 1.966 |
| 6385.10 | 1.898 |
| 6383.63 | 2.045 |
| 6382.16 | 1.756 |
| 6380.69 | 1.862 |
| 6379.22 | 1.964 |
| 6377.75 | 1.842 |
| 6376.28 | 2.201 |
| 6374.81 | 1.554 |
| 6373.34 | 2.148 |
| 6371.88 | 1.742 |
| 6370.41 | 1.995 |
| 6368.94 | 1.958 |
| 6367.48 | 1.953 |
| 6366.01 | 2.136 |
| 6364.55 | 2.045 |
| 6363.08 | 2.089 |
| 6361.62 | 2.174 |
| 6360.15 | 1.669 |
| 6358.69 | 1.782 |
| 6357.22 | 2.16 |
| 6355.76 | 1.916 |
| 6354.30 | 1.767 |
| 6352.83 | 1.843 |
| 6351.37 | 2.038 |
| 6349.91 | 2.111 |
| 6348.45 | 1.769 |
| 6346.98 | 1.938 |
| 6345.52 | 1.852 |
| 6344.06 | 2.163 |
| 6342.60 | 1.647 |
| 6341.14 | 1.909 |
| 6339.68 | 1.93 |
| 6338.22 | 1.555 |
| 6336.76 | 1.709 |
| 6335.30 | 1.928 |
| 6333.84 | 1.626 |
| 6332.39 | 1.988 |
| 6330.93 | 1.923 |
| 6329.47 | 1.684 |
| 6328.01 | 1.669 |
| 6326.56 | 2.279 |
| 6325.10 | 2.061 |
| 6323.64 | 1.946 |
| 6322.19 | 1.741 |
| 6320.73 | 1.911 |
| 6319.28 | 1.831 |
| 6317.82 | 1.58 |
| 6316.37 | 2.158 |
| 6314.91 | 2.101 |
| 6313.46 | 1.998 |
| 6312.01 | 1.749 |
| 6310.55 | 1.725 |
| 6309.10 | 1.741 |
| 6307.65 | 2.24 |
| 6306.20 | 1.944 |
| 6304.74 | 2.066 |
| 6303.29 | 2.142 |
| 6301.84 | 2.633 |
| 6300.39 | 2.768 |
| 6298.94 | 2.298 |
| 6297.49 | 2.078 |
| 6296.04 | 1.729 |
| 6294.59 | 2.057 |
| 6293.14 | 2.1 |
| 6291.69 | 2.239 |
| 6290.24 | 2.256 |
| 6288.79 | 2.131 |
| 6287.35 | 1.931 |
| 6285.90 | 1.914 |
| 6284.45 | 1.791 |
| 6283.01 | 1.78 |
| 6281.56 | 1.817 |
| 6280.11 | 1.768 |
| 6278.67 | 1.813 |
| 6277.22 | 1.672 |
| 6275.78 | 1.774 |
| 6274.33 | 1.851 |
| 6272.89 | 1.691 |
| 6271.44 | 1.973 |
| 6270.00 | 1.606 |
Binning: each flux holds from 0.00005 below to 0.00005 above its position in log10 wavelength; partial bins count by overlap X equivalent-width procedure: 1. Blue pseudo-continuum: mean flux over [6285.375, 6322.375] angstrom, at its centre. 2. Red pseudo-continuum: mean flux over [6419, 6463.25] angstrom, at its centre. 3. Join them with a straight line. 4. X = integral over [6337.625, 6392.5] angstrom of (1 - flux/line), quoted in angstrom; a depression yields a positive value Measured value 1.8 angstrom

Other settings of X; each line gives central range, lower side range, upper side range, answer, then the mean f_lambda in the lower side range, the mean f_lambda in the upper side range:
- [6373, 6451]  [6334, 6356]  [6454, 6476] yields -3.74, 1.86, 1.83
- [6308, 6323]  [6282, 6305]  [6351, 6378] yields 1.46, 2.12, 1.95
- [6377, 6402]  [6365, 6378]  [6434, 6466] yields 0.90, 1.95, 1.91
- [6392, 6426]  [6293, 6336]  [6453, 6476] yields -0.83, 1.99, 1.83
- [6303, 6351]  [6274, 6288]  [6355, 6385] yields -0.40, 1.81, 1.95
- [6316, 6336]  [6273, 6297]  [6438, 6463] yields 0.30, 1.91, 1.89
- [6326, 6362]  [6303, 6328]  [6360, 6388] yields 1.35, 1.94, 1.96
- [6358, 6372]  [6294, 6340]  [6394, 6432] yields -0.15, 1.96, 1.93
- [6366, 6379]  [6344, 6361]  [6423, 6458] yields -0.15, 1.91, 1.94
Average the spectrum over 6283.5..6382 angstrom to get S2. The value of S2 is 1.96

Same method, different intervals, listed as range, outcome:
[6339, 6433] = 1.93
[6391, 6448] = 1.94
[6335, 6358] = 1.89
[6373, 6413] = 1.93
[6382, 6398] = 1.88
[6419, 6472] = 1.89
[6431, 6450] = 1.99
